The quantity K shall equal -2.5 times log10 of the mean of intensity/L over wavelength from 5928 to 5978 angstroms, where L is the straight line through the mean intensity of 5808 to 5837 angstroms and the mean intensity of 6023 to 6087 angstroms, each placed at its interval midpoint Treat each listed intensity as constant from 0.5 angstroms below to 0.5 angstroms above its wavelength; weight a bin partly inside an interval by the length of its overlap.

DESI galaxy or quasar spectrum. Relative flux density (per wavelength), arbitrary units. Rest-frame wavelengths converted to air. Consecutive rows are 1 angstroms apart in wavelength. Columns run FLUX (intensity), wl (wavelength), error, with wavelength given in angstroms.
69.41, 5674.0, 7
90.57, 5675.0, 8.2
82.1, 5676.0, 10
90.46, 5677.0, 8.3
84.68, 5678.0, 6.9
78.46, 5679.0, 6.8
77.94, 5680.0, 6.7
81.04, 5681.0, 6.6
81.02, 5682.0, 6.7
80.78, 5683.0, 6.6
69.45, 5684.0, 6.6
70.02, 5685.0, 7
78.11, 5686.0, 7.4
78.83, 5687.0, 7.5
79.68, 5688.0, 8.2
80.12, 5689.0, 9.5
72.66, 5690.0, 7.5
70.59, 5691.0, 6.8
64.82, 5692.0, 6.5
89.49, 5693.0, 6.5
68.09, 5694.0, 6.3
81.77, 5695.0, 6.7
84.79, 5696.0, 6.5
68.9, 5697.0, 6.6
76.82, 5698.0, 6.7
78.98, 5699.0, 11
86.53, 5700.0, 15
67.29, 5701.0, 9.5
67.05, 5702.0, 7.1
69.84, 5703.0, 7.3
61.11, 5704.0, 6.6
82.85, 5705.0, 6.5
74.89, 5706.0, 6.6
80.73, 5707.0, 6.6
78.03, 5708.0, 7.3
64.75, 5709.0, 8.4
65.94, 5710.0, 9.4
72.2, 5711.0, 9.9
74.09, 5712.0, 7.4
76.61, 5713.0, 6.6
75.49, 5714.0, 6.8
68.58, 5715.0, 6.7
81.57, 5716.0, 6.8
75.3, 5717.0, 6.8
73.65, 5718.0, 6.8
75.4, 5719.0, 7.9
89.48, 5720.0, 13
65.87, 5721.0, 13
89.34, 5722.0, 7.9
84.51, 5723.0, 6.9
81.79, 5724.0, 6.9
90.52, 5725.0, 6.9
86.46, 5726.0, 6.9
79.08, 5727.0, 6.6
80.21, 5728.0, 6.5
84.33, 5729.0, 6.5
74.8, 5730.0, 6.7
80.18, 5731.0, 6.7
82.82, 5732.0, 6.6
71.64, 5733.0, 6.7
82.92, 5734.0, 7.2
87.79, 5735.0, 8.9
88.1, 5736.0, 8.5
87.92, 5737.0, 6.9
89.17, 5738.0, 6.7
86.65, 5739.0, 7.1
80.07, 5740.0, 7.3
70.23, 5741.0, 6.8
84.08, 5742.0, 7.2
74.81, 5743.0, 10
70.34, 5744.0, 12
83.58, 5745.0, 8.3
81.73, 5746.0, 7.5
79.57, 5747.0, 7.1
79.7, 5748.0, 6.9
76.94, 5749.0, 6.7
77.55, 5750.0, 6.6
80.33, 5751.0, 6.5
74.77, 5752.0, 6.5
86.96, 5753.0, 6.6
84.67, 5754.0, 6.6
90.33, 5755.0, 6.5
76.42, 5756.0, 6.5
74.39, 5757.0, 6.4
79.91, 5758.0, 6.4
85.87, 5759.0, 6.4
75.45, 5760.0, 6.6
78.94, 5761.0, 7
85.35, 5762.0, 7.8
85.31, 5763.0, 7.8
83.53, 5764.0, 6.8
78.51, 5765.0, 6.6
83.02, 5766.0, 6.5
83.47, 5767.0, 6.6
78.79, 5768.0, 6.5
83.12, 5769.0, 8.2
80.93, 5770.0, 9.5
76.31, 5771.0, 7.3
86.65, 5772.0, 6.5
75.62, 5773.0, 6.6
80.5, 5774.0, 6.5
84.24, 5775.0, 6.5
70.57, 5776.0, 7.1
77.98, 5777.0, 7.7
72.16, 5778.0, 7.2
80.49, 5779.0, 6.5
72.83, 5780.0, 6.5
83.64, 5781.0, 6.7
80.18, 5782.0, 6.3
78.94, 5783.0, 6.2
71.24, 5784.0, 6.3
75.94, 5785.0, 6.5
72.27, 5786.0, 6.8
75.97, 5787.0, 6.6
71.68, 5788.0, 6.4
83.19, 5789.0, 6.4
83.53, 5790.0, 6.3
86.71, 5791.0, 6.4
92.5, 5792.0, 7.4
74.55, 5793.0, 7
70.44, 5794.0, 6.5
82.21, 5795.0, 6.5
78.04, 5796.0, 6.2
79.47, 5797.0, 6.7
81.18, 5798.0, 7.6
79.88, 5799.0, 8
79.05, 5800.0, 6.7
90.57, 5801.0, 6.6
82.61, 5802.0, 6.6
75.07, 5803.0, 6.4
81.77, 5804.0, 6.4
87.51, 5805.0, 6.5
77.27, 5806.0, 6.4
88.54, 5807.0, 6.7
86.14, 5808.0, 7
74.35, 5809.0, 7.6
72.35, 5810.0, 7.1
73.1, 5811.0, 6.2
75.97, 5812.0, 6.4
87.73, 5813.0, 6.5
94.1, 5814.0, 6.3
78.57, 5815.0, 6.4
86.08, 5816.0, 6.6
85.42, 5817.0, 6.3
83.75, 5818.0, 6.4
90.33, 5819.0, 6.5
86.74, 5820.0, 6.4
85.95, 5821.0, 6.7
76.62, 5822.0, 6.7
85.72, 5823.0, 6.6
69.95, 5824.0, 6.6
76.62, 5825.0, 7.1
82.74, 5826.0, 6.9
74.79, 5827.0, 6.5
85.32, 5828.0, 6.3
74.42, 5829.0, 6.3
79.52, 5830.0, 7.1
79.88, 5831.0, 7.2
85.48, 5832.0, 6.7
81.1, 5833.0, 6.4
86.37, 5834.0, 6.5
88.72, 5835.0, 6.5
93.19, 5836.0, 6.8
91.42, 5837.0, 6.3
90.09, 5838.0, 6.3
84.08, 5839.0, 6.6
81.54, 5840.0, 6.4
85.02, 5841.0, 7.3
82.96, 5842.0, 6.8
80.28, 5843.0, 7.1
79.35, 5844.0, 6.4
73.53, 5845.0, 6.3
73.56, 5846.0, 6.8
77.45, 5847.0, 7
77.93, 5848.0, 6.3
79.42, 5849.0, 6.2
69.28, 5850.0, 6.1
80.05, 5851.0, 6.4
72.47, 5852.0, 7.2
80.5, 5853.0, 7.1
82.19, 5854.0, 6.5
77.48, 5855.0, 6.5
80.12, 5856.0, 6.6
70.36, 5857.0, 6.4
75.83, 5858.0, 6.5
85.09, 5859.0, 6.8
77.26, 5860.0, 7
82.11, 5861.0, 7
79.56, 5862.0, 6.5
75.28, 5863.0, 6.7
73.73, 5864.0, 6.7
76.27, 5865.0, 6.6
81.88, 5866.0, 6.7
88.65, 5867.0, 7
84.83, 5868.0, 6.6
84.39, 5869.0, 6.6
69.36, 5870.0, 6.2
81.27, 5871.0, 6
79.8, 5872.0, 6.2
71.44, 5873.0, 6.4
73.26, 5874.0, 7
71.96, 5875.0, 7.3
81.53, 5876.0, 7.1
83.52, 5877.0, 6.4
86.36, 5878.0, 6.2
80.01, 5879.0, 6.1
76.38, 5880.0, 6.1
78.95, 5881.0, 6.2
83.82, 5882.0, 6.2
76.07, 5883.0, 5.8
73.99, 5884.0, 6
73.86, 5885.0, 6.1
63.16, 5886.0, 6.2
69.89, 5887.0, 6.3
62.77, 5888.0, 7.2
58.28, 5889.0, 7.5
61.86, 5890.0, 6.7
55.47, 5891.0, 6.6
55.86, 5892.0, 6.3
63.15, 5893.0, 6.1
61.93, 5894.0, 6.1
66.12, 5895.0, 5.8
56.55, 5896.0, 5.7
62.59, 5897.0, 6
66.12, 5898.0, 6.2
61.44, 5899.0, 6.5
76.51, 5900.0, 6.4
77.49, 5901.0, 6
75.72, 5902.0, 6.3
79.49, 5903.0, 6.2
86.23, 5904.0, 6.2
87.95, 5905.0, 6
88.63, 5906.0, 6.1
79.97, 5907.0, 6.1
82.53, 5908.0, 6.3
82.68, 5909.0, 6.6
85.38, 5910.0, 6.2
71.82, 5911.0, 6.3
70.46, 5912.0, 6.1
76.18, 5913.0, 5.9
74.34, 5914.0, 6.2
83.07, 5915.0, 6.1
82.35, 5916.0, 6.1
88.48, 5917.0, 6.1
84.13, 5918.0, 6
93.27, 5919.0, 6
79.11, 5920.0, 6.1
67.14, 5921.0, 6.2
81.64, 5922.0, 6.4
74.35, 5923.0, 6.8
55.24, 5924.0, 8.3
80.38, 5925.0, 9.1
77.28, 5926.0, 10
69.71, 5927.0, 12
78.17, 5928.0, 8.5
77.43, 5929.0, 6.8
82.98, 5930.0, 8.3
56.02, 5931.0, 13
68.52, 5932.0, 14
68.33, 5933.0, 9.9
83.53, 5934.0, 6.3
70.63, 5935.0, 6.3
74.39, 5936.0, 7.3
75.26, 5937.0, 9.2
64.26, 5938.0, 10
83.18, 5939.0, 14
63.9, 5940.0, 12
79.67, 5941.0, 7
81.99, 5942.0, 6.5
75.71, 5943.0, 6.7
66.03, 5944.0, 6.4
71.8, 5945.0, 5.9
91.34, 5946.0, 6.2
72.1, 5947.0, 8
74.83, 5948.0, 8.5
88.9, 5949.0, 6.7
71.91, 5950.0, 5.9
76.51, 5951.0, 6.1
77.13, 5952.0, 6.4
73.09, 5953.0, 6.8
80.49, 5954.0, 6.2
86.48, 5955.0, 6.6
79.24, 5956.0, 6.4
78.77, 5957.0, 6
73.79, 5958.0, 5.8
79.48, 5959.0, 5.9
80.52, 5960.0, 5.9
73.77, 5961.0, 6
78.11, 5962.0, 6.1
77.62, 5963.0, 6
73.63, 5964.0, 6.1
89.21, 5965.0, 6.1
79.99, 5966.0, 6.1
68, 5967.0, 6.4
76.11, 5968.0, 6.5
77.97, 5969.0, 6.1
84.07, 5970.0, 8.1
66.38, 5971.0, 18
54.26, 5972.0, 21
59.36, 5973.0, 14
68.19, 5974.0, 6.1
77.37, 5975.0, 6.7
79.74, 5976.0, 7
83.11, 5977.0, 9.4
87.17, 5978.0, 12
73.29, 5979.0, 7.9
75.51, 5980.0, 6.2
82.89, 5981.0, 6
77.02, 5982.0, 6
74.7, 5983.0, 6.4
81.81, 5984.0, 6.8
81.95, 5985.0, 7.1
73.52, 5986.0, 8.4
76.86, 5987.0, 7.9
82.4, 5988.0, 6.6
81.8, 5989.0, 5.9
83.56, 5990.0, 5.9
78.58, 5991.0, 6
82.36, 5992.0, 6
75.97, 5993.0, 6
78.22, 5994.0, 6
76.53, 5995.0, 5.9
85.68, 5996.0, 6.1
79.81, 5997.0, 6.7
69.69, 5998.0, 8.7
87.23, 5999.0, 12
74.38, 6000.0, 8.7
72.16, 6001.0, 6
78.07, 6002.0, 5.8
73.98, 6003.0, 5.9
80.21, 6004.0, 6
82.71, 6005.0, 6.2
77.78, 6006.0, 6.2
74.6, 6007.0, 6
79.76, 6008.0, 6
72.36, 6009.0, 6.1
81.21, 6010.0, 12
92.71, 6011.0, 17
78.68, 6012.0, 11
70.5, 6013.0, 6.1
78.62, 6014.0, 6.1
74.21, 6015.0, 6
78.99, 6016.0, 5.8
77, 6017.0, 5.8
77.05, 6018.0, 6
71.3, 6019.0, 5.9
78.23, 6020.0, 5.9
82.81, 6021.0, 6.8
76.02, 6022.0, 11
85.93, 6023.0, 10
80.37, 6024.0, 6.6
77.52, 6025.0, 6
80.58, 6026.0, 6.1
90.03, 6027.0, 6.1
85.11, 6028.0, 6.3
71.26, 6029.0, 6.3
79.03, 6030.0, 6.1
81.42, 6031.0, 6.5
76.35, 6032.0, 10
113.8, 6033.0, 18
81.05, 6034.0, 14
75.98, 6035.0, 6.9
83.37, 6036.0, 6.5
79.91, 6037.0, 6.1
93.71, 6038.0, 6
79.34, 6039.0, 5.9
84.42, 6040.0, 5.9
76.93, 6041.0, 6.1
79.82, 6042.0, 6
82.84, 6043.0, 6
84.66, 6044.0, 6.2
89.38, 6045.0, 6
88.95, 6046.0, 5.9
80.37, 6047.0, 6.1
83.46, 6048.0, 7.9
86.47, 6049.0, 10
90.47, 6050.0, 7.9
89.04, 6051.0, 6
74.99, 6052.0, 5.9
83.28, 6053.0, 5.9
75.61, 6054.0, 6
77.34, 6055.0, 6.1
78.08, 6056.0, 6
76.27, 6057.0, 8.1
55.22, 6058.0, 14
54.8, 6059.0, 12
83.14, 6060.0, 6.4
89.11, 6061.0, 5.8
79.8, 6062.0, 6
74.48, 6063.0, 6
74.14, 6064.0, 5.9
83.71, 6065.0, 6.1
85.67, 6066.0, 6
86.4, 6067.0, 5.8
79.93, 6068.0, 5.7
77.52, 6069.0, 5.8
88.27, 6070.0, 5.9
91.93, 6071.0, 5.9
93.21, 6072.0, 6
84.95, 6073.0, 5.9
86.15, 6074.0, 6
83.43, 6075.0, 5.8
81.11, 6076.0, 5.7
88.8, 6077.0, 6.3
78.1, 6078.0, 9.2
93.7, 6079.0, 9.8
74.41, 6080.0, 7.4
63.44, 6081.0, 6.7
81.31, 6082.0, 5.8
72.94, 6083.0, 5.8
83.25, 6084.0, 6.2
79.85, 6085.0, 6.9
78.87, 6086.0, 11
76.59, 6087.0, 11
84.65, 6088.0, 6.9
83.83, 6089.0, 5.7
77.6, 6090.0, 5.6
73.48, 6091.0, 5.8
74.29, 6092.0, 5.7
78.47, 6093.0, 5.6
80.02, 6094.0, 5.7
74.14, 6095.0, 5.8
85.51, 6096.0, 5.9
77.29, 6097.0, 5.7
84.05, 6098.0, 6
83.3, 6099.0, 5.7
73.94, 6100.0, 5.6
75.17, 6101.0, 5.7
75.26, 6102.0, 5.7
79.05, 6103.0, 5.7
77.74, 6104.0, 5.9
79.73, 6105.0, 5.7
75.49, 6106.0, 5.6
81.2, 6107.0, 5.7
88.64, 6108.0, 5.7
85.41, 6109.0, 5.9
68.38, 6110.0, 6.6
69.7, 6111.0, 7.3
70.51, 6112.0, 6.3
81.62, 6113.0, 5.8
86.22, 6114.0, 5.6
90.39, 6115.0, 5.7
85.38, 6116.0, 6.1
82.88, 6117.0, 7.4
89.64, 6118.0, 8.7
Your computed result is 0.09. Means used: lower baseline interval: 82.2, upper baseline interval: 81.6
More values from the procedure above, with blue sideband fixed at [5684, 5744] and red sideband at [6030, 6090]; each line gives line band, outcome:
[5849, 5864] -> 0.02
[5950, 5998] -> 0.05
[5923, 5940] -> 0.11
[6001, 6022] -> 0.04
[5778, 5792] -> 0.00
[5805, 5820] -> -0.05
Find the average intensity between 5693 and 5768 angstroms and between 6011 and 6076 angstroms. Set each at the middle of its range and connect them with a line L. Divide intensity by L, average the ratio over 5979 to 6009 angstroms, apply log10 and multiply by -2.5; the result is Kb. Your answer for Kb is 0.03 mag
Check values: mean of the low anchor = 79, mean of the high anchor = 81.2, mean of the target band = 78.4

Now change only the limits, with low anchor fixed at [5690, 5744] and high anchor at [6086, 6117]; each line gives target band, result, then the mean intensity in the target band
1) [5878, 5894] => 0.14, 69.2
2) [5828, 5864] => -0.03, 80.3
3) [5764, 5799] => -0.01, 79.1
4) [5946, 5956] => 0.00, 78.7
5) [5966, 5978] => 0.08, 73.2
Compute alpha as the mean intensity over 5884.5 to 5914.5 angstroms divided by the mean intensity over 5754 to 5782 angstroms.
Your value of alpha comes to 0.9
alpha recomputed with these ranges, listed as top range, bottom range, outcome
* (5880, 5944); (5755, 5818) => 0.92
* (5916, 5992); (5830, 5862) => 0.95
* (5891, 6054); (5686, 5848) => 0.97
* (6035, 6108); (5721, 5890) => 1.01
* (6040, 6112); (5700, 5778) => 1.01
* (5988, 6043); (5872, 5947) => 1.08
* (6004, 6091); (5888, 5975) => 1.08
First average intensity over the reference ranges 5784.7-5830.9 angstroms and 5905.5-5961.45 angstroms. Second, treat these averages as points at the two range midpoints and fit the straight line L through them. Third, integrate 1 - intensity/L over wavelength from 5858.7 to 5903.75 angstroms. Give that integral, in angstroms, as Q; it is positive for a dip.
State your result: 2.93 angstroms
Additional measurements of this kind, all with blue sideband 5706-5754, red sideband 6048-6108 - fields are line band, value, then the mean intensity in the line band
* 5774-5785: 0.3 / 77.3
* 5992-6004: 0.3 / 77.8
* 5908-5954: 2.0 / 76.2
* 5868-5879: 0.1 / 78.7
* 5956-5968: 0.3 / 77.5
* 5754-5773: -0.5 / 81.4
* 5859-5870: -0.1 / 80.1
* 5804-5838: -1.4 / 82.7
